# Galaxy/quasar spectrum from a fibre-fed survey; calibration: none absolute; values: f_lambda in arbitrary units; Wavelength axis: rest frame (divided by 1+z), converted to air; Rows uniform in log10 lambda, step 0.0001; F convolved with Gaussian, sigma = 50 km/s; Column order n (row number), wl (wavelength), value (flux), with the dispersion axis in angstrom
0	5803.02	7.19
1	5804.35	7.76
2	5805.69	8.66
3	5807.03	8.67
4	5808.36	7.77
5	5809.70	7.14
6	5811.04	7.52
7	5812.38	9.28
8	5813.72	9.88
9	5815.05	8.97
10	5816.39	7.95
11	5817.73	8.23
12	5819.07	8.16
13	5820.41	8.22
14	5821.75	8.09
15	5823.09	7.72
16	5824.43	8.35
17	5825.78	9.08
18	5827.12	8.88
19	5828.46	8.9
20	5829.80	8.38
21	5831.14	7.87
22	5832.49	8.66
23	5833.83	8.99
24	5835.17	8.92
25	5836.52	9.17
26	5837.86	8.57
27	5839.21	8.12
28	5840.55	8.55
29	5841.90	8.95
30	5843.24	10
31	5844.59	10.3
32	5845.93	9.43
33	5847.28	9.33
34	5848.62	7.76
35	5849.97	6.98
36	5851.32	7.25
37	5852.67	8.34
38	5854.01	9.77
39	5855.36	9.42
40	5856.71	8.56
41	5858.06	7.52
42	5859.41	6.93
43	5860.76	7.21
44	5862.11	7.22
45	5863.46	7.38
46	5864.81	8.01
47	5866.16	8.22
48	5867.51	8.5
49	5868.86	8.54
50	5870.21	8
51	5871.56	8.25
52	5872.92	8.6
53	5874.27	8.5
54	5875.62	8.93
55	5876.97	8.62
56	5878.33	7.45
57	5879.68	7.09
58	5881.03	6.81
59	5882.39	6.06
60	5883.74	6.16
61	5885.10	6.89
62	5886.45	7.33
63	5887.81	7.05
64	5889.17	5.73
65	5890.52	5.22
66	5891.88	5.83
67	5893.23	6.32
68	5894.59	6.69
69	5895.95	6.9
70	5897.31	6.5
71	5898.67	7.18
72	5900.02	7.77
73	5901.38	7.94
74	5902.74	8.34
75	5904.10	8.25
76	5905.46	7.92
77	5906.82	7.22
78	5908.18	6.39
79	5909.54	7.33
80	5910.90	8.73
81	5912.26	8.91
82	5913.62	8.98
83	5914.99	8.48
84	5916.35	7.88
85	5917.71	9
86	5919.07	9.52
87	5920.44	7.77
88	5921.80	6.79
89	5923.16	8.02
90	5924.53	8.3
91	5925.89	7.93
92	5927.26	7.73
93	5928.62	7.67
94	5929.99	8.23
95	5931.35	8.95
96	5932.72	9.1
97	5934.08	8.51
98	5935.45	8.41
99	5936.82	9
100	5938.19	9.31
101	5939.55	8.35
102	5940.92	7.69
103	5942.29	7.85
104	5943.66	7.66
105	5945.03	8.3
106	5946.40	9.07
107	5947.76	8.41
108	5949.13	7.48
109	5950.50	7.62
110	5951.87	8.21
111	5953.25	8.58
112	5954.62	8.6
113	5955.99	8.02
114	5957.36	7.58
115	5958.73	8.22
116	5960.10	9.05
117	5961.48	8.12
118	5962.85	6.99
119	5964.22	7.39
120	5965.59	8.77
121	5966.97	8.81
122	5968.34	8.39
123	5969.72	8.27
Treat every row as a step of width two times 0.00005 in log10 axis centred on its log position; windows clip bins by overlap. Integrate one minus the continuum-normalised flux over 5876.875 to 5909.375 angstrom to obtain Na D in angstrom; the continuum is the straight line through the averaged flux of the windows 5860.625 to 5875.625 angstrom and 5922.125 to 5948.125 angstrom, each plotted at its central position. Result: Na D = 4.9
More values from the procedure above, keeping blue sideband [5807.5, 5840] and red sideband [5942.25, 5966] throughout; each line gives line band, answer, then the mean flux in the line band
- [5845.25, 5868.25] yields 0.71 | 8.11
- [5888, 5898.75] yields 2.58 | 6.28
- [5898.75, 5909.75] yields 0.81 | 7.64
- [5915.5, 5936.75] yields -0.25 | 8.28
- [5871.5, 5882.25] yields 0.51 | 7.92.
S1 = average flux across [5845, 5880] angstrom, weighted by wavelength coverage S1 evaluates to 8.17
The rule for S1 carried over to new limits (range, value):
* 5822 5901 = 7.92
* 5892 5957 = 8.02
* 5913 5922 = 8.42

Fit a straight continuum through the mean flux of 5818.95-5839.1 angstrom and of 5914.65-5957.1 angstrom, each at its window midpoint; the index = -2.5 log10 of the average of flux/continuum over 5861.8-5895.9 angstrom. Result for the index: 0.15 mag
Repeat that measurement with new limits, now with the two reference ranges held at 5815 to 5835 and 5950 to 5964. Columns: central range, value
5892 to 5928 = 0.059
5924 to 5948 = -0.030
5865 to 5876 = -0.014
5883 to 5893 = 0.291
